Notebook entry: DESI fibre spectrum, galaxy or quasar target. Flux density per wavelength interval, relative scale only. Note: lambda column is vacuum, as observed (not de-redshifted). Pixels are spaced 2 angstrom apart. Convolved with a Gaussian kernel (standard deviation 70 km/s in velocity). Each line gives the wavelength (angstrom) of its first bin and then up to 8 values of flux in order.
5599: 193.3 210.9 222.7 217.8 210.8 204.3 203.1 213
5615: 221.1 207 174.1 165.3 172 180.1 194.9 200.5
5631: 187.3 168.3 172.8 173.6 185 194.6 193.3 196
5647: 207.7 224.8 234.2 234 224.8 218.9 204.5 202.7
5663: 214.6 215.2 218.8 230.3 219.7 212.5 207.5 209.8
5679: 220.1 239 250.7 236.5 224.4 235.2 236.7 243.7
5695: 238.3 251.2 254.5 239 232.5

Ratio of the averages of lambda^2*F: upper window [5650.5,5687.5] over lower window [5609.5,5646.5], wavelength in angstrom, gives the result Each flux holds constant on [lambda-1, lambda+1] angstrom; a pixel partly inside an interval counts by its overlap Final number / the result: 1.19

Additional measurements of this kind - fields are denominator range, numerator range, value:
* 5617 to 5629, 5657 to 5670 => 1.20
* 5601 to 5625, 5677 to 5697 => 1.21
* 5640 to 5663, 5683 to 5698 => 1.14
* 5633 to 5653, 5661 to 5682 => 1.11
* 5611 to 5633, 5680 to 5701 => 1.29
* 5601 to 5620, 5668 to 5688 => 1.11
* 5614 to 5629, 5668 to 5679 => 1.17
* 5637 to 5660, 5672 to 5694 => 1.11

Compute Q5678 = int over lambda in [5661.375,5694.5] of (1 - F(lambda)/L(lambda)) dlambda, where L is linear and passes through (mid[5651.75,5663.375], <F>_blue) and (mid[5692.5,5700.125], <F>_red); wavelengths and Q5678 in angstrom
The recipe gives 1.0 angstrom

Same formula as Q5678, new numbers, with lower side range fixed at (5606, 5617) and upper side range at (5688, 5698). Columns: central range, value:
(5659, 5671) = 0.77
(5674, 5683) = 0.50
